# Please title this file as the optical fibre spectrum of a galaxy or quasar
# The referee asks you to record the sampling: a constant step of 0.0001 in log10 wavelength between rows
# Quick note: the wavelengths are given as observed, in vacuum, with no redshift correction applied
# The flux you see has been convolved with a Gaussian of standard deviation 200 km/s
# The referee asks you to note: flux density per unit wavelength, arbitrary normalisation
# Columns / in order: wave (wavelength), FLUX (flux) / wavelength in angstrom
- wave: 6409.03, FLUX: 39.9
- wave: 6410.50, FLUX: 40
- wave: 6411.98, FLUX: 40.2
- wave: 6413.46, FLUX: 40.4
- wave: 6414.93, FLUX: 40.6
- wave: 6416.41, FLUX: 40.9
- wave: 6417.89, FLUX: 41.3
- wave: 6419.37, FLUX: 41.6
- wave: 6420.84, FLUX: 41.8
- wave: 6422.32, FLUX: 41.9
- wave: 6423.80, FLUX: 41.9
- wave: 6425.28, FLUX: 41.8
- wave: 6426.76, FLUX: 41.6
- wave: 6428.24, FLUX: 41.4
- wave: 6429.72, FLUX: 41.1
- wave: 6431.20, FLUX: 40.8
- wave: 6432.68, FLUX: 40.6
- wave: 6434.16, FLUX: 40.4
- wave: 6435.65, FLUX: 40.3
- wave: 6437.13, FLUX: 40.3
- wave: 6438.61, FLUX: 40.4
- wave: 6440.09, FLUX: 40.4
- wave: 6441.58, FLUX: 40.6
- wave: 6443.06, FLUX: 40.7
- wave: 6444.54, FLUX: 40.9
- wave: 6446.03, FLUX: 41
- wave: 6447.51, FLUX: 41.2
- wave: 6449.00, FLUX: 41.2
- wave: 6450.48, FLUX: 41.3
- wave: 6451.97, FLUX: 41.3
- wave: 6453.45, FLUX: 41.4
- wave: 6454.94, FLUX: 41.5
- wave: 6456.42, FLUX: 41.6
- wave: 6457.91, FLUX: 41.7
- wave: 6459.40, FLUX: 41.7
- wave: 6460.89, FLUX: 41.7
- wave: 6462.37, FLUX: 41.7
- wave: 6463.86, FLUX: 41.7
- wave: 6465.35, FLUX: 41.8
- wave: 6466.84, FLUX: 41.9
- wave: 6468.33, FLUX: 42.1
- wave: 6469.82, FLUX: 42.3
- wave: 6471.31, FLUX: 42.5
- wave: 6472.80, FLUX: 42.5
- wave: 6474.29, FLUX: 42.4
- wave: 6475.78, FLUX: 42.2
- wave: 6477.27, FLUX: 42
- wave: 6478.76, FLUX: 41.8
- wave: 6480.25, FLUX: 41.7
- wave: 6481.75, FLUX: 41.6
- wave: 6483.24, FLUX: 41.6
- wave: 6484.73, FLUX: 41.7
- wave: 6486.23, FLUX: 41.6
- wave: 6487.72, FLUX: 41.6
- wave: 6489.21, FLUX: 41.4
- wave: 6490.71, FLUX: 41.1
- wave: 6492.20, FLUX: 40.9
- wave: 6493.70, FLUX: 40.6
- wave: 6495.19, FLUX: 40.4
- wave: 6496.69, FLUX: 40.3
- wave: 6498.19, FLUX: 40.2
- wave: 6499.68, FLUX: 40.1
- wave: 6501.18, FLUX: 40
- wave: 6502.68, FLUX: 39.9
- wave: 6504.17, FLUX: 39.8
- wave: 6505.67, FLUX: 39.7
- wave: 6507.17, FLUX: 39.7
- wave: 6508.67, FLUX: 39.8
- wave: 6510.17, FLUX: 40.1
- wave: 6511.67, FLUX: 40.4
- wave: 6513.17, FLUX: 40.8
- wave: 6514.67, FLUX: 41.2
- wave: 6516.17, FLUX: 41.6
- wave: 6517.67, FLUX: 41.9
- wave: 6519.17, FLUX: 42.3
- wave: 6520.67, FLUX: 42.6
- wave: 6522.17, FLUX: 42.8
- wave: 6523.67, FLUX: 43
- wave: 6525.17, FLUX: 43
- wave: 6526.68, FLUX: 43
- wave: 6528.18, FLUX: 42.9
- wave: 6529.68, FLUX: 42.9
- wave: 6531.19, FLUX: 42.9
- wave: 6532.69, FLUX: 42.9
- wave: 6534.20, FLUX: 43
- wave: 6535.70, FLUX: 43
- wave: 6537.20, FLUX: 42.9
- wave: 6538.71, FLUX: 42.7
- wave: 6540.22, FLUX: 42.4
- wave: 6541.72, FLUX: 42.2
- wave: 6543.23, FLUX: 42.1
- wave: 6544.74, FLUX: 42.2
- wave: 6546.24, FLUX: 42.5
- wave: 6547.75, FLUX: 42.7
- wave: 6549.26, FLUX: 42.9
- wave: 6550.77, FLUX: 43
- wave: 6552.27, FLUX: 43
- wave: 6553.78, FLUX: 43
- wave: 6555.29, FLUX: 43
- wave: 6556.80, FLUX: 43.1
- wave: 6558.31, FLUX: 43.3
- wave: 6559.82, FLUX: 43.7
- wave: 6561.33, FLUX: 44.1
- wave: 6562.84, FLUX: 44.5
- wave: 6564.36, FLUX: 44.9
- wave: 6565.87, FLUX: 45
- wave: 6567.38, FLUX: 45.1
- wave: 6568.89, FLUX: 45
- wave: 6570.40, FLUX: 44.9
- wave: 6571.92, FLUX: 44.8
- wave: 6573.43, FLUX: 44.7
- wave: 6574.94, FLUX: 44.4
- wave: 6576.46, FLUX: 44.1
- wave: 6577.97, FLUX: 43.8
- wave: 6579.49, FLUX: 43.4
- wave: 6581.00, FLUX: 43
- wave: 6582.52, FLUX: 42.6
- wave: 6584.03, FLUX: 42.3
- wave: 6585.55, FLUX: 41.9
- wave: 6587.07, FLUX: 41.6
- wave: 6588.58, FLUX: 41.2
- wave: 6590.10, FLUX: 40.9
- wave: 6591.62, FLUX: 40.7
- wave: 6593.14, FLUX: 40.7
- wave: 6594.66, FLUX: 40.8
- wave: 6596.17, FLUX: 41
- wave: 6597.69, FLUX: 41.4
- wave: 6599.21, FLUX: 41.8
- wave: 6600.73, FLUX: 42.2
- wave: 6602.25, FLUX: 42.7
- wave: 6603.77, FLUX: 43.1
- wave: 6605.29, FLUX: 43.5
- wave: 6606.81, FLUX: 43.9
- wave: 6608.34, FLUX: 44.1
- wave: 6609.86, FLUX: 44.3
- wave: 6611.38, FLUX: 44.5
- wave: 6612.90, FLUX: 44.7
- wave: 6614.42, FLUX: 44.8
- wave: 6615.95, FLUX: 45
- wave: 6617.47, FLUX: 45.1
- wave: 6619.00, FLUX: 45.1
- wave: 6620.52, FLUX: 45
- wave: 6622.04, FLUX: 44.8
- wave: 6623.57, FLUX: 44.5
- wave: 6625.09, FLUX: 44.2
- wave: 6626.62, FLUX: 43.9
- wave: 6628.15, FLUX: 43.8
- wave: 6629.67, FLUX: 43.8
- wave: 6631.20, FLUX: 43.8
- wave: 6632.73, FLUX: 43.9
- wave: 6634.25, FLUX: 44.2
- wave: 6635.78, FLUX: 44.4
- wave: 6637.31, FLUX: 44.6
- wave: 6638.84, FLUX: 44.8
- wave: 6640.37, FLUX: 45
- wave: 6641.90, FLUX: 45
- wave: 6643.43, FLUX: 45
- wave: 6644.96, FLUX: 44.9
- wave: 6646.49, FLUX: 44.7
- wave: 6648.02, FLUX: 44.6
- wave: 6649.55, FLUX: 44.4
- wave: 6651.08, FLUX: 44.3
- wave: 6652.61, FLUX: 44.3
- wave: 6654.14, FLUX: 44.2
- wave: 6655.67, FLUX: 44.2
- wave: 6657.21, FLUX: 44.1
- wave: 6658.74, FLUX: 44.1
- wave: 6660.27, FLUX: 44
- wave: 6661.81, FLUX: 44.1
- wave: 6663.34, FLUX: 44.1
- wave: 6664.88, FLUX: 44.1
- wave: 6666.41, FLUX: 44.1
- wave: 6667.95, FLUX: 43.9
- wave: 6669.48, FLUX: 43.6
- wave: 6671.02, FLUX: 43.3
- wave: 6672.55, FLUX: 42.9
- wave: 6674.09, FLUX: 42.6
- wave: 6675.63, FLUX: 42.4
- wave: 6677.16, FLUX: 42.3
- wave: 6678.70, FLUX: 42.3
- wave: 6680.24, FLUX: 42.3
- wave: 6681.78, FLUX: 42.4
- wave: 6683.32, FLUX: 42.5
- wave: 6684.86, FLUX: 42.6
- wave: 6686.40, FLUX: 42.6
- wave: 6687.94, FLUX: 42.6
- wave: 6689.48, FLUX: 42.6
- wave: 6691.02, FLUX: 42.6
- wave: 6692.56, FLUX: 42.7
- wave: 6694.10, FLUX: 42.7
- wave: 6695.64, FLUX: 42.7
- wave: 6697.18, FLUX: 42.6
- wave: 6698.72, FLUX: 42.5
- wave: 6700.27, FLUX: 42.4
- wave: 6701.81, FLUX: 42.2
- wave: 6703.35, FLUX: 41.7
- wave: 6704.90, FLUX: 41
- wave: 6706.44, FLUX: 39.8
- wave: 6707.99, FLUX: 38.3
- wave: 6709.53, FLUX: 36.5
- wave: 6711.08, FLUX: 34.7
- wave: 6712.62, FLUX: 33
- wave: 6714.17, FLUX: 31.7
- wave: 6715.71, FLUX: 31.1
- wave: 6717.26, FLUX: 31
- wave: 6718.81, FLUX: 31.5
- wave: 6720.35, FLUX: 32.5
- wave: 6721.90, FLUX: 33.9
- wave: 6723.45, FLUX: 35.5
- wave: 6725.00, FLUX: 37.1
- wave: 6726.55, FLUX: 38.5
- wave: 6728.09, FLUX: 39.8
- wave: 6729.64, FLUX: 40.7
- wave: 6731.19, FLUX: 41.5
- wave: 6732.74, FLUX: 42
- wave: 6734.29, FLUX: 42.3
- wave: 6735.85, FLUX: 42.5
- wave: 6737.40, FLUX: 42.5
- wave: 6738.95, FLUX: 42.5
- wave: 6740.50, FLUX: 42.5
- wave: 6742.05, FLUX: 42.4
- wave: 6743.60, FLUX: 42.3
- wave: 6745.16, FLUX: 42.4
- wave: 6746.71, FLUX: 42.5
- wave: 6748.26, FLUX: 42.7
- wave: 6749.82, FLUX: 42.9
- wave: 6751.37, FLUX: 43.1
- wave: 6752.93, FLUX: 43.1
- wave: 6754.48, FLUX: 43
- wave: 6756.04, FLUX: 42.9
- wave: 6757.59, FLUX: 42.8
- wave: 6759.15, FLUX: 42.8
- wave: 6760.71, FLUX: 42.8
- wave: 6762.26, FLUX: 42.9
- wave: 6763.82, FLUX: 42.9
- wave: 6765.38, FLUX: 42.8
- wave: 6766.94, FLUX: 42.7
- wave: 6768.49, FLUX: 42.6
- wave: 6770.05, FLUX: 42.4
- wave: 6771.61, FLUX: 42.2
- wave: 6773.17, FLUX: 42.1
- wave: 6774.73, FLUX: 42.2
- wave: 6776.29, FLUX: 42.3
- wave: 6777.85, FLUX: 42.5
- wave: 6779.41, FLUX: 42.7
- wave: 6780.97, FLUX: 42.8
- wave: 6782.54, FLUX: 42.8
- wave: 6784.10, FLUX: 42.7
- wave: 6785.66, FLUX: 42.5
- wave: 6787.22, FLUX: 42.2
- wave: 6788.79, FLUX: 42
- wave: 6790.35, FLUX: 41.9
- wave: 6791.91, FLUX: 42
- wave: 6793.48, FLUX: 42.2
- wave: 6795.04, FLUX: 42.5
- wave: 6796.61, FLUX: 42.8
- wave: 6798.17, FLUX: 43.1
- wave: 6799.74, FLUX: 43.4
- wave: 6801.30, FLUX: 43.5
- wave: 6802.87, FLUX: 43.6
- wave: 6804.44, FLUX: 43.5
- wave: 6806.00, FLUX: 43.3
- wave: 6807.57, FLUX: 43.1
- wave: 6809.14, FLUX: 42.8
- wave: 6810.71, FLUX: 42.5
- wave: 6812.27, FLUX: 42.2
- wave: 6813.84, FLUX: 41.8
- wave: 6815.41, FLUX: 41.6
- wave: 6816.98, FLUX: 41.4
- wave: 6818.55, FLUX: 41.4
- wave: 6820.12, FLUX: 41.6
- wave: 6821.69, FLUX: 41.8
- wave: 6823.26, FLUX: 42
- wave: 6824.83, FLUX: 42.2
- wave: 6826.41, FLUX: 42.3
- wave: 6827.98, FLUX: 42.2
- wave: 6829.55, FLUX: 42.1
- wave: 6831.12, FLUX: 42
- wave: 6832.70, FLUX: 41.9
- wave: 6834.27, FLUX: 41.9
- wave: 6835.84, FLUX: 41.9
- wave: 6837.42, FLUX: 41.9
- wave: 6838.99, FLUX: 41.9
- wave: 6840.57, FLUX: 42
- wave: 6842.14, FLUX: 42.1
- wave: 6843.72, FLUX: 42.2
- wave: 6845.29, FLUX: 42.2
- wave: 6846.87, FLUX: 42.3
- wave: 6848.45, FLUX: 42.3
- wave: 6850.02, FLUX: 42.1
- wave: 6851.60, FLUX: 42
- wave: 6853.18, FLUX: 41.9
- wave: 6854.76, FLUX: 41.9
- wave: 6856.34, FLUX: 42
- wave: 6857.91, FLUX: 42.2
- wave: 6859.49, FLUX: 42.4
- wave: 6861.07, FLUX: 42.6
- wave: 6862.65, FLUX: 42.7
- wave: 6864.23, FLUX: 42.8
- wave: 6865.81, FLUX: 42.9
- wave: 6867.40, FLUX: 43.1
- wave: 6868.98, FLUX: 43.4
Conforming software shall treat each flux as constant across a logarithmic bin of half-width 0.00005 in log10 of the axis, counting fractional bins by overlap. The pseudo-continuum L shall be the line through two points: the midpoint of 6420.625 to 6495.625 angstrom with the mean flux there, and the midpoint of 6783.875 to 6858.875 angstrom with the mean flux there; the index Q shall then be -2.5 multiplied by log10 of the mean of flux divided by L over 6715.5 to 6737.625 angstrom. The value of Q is 0.12 mag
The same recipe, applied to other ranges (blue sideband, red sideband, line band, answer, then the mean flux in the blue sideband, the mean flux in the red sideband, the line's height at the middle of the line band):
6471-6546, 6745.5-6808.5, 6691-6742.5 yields 0.09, 41.6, 42.7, 42.5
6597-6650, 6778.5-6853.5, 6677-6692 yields 0.03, 44.2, 42.3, 43.6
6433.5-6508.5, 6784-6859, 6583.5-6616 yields -0.03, 41.2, 42.3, 41.6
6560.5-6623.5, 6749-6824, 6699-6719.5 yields 0.17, 43.5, 42.6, 42.9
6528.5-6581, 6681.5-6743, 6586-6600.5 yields 0.03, 43.5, 39.5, 42.5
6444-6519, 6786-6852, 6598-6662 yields -0.06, 41.2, 42.3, 41.7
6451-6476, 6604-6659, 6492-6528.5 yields 0.04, 41.9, 44.4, 42.6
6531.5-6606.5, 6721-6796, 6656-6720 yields 0.04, 42.9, 41.9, 42.3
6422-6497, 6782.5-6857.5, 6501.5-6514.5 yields 0.04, 41.4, 42.3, 41.5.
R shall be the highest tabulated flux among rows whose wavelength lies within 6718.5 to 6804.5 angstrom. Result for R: 43.6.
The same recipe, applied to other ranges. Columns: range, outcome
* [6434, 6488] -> 42.5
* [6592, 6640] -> 45.1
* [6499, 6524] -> 43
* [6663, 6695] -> 44.1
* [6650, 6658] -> 44.3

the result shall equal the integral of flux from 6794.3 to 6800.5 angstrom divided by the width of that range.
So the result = 42.9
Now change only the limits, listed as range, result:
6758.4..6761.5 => 42.8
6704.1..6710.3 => 38.9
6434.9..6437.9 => 40.2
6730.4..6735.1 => 41.9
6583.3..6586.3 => 42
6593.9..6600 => 41.3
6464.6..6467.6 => 41.8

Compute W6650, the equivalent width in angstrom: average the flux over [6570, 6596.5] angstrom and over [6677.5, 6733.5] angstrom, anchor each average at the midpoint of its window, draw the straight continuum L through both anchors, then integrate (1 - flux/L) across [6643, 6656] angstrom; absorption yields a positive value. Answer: -1.19 angstrom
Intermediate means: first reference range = 42.6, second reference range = 39.2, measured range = 44.5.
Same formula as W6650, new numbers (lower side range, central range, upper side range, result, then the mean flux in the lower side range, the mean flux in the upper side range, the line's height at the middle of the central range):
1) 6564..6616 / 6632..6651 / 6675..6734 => -1.43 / 43.2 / 39.4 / 41.5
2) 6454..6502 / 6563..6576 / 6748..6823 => -0.94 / 41.5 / 42.6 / 41.8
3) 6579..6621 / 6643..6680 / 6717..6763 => -1.70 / 42.9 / 40.6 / 41.9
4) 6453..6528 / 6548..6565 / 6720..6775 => -0.83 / 41.4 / 41.5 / 41.5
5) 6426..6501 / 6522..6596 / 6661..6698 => -1.76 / 41.3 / 42.9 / 42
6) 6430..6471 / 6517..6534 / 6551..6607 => -0.19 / 41.2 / 43.1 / 42.3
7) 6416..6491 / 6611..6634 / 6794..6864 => -1.44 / 41.4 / 42.3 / 41.8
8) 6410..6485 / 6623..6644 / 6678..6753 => -2.01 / 41.4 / 40.1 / 40.5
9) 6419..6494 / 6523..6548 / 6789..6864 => -0.67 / 41.4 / 42.3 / 41.6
